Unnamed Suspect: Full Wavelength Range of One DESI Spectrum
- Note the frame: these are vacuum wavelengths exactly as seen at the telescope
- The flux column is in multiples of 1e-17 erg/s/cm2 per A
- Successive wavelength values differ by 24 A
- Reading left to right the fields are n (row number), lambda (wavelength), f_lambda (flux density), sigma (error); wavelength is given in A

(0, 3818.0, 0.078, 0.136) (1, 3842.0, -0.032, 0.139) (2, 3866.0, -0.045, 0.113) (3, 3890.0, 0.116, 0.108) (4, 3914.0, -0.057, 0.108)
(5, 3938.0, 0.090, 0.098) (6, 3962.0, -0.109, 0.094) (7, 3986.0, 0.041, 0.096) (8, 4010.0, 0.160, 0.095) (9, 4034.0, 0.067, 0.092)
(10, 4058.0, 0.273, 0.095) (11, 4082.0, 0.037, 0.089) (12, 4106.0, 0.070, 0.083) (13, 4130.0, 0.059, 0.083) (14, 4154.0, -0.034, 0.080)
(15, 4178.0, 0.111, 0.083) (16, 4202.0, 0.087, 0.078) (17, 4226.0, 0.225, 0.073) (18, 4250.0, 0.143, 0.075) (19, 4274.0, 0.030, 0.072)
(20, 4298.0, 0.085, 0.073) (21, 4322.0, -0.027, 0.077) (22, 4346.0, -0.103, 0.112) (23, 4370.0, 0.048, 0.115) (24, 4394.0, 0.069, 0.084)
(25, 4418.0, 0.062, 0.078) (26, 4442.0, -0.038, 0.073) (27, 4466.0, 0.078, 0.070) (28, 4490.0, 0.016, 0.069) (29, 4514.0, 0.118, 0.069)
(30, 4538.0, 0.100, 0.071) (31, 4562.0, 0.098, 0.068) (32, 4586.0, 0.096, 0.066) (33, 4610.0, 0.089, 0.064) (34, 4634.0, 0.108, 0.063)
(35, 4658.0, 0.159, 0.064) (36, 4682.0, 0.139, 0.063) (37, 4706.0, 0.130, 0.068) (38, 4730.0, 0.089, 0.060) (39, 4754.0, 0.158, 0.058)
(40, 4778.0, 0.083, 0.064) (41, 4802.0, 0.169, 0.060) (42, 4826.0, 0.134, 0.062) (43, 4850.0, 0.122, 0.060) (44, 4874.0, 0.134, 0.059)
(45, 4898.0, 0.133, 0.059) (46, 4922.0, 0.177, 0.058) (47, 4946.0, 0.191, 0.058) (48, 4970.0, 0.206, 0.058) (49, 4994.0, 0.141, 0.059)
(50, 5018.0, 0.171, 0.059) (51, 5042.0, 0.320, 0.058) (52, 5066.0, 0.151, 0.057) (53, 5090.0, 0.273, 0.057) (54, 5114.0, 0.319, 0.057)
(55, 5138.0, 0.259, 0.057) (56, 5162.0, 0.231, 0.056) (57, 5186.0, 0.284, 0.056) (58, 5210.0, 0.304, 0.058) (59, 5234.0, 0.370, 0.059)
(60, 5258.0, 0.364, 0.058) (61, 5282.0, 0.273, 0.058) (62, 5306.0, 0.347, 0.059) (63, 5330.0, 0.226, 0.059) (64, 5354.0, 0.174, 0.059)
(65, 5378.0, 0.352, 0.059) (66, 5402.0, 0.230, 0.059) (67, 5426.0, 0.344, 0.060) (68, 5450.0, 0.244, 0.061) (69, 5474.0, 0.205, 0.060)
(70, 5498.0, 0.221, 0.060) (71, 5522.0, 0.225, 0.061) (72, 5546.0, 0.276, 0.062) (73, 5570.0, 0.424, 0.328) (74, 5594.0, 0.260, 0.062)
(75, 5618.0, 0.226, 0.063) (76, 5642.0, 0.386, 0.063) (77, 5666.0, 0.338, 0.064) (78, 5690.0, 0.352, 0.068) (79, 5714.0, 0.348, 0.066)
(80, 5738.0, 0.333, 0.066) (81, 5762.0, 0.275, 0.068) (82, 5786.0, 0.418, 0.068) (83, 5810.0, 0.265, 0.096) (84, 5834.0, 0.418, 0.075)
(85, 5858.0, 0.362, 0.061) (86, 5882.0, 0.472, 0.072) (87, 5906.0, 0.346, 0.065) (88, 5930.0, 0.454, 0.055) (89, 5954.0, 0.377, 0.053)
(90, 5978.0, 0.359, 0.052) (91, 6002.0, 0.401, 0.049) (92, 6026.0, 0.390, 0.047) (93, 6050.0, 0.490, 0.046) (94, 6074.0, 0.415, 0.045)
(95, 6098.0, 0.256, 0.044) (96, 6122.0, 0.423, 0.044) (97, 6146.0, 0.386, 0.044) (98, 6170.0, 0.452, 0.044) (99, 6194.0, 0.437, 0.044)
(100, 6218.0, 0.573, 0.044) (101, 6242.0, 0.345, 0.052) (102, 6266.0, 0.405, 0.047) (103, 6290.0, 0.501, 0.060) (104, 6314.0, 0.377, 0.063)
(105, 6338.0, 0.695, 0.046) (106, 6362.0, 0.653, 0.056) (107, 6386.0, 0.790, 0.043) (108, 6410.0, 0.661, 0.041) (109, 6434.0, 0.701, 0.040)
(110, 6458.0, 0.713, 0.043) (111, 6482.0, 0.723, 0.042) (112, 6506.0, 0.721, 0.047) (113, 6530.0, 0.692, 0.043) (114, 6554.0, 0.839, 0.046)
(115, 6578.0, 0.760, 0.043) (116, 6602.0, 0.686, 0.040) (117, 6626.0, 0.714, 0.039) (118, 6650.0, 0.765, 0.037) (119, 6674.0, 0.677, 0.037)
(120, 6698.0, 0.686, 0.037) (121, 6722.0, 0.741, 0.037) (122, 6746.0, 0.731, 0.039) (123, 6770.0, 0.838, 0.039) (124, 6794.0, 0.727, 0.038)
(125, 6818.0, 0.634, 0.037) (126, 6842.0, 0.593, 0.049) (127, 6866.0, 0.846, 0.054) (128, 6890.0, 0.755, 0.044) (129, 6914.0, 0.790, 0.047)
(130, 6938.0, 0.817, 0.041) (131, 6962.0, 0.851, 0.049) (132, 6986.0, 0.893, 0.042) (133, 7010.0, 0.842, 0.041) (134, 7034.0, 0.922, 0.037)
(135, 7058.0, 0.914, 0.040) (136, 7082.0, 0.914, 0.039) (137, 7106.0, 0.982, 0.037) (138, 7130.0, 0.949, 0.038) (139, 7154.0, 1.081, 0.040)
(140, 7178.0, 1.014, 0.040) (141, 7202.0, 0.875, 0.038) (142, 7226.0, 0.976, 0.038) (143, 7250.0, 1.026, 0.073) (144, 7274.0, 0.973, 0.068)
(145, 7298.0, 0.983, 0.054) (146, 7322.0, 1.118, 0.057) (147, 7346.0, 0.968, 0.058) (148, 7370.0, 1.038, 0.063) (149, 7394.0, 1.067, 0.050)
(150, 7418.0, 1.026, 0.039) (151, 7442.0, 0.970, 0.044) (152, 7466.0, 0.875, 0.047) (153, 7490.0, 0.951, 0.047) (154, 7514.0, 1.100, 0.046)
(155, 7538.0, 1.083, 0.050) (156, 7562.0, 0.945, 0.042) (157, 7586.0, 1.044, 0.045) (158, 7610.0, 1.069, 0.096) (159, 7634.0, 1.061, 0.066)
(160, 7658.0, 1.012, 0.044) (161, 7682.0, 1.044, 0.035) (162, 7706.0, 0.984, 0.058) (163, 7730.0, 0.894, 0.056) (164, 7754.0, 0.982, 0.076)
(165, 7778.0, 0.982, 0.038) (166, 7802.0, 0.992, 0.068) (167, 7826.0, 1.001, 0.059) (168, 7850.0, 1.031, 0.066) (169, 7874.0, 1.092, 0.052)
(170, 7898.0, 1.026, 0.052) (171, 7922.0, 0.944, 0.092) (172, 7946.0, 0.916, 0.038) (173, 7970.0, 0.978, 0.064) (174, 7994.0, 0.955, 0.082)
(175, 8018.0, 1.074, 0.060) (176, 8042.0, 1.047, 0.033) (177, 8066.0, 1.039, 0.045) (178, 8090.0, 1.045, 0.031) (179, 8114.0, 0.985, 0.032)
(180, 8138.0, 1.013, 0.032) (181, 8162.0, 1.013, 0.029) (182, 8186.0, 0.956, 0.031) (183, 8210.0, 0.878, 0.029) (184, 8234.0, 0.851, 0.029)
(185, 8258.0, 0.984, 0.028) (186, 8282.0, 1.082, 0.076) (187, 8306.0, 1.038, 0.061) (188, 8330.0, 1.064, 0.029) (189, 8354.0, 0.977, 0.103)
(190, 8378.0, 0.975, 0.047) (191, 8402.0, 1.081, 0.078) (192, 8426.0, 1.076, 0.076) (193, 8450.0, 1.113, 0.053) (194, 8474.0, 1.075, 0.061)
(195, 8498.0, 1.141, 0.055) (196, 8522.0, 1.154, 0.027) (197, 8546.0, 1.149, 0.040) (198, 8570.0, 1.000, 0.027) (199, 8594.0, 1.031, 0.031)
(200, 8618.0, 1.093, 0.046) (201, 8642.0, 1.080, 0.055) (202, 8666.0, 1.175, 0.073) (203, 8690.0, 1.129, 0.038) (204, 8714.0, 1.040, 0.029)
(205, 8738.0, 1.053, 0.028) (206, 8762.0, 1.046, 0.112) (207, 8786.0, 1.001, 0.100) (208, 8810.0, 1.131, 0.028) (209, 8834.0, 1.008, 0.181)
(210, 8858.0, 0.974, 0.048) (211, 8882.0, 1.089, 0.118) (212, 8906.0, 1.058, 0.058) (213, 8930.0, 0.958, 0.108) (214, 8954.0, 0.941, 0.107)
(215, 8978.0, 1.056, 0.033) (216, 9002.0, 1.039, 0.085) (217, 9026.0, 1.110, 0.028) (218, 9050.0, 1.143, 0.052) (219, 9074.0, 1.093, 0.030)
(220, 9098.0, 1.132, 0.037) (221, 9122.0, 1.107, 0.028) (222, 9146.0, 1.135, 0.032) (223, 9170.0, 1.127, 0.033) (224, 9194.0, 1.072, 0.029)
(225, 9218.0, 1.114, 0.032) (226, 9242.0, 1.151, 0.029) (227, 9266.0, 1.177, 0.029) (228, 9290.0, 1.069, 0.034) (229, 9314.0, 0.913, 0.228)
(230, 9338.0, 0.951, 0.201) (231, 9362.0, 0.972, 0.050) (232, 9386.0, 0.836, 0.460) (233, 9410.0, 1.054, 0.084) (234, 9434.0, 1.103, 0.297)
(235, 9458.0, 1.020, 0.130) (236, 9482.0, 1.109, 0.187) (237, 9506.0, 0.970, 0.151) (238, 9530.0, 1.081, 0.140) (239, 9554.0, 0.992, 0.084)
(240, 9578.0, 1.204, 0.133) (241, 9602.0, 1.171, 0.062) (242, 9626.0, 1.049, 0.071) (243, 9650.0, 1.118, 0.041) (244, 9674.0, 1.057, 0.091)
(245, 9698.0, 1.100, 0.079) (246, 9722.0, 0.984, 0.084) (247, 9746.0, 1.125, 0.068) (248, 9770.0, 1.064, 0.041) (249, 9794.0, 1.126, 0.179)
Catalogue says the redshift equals 0.59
